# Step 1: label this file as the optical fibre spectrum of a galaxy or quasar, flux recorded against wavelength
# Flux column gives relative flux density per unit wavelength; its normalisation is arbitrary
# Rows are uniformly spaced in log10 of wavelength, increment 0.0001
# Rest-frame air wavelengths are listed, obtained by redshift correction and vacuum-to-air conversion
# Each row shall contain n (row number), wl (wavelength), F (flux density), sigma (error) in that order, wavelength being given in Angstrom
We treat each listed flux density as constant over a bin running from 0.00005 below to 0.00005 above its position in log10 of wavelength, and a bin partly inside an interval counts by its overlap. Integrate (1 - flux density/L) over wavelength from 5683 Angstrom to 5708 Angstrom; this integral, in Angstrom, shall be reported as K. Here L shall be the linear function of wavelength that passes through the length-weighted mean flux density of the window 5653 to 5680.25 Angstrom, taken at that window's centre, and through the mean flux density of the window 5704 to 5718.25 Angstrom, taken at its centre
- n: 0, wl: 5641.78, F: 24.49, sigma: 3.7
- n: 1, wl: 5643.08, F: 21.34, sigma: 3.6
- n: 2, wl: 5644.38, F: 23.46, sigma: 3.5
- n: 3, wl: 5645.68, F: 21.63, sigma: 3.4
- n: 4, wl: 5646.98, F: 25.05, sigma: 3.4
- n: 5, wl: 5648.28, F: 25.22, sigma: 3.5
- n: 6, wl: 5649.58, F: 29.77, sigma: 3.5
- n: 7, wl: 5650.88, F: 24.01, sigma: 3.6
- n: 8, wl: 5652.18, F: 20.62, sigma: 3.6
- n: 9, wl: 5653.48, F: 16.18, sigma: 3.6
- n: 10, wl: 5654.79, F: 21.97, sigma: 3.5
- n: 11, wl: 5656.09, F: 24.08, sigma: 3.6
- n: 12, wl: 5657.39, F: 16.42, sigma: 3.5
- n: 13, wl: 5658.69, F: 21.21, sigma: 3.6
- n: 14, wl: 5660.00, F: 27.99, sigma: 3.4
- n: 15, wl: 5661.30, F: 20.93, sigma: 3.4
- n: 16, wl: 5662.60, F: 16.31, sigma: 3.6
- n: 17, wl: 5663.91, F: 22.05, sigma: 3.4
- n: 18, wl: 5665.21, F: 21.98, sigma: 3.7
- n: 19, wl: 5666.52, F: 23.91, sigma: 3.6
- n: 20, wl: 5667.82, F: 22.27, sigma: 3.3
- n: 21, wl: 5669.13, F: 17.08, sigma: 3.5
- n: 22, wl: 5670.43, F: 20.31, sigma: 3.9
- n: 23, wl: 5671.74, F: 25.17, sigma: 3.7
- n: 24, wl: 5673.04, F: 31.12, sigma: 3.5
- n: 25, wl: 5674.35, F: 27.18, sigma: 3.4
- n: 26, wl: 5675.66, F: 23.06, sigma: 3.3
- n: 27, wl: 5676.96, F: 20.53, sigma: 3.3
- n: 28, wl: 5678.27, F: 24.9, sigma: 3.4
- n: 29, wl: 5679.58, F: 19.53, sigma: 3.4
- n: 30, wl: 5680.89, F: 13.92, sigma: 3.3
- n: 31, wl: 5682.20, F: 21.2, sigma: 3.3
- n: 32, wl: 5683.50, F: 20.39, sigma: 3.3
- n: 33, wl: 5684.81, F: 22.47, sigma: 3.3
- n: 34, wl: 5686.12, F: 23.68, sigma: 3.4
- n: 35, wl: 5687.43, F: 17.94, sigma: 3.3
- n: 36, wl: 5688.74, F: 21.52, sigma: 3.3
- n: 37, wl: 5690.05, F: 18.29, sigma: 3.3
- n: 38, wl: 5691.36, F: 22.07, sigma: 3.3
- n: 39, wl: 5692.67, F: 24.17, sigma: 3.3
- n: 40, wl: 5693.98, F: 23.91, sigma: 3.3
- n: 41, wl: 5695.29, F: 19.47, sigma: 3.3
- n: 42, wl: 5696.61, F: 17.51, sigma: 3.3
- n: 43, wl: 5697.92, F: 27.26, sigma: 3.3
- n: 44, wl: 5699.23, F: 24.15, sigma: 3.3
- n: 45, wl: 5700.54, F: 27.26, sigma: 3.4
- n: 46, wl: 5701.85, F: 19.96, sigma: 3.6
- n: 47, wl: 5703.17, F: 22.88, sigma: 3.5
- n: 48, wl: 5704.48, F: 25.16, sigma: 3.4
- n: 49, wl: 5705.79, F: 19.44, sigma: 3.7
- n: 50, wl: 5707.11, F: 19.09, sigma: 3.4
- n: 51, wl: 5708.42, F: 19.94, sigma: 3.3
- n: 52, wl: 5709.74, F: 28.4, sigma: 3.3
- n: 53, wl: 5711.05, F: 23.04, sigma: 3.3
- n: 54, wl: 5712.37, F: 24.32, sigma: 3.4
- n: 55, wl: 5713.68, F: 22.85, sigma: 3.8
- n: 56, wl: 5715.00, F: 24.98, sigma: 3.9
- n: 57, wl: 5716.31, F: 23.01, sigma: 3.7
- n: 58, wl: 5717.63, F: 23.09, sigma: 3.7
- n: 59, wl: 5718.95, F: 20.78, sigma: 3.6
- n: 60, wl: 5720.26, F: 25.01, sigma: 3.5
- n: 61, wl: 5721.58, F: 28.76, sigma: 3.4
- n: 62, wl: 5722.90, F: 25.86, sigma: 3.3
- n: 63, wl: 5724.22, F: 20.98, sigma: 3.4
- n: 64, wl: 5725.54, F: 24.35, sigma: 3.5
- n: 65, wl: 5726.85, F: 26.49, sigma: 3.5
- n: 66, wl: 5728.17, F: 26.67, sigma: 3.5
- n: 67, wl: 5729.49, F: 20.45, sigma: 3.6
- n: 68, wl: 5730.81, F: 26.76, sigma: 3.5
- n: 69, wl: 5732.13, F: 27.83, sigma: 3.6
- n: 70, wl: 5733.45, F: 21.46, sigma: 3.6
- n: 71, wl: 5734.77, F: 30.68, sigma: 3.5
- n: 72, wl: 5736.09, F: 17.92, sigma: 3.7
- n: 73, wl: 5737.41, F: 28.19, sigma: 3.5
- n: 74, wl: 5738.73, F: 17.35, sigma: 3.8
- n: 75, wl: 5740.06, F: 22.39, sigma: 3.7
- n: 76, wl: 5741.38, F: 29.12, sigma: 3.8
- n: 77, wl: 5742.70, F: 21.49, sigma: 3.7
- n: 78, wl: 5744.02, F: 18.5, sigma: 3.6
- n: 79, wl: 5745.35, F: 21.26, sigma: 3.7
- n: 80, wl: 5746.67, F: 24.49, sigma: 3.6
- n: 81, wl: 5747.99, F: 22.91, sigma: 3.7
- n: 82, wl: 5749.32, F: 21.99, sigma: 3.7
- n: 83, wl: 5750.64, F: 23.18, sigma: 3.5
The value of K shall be 0.9 Angstrom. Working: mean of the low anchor 22.1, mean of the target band 21.9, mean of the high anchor 23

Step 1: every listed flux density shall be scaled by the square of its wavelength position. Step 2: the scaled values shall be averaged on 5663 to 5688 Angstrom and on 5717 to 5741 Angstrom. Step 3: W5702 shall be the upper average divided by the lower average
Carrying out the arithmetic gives 1.12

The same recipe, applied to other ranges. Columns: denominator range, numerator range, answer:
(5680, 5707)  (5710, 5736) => 1.15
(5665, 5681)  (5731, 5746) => 1.06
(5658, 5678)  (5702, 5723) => 1.04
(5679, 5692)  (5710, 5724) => 1.22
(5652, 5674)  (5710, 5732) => 1.14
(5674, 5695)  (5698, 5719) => 1.09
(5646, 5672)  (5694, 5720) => 1.05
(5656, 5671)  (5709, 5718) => 1.17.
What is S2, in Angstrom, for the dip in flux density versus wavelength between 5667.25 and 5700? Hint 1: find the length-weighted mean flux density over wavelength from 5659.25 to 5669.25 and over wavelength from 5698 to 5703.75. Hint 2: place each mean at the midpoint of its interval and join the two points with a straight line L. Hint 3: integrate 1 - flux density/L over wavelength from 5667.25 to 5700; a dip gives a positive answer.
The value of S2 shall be 1.3 Angstrom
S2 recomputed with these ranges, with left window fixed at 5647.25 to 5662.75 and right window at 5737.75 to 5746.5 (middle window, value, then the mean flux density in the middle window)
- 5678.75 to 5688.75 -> 0.97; 20.1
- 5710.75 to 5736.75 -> -2.54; 24.3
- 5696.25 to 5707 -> -0.35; 22.9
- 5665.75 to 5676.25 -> -0.69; 23.7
